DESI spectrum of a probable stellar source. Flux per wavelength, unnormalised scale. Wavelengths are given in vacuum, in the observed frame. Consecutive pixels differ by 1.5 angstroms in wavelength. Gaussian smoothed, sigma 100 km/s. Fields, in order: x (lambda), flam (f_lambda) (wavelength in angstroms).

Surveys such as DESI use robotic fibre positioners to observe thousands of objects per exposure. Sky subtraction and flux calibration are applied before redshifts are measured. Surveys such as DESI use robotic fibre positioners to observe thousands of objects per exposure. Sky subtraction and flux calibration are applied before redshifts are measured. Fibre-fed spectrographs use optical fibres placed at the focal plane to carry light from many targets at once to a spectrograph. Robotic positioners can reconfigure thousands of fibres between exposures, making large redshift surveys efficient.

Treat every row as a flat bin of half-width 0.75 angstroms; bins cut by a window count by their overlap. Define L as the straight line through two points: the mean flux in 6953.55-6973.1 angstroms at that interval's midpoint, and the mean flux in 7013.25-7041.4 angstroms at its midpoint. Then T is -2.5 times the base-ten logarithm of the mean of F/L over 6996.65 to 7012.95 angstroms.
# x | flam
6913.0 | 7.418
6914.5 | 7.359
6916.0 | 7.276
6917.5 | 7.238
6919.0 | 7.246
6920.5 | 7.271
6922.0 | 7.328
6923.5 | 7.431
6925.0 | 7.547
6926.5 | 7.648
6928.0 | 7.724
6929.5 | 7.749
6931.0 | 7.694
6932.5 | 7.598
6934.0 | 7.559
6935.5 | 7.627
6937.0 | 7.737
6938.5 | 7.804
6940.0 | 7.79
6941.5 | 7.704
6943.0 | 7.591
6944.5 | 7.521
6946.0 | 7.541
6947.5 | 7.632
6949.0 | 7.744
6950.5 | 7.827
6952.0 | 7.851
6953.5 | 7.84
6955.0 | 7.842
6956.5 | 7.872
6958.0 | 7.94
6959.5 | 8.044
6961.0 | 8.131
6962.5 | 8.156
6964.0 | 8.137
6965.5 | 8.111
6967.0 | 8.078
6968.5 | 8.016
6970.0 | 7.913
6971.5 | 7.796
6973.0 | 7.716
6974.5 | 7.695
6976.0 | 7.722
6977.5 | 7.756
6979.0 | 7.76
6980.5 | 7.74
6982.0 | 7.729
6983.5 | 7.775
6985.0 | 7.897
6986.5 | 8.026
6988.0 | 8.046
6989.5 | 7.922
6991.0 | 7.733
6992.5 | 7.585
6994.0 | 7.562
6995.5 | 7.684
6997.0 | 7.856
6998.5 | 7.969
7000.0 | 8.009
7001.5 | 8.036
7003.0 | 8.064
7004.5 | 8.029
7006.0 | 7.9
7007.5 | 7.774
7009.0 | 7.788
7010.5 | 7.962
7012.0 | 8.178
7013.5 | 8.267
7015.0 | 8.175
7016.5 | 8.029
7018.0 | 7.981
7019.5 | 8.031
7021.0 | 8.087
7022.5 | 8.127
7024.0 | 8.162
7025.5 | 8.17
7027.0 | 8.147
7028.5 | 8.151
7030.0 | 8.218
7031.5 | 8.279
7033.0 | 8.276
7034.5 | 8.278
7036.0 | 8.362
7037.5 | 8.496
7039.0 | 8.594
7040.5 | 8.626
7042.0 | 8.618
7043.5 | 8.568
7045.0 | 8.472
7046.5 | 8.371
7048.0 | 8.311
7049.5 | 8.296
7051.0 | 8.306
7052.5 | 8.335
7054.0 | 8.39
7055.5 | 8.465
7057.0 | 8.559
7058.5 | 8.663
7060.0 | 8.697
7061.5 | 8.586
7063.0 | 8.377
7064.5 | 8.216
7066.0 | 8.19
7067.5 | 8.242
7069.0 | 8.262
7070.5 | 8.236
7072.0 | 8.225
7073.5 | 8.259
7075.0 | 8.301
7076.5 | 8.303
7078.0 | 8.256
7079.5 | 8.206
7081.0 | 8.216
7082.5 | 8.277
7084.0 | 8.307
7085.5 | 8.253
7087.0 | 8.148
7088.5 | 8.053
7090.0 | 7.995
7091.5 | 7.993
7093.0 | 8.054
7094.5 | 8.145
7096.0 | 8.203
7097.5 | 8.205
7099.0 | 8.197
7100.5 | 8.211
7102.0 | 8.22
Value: 0.02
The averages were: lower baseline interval 7.98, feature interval 7.97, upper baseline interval 8.24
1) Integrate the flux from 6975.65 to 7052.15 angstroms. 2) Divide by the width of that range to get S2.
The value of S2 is 8.08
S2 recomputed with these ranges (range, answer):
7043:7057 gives 8.4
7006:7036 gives 8.11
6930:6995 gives 7.81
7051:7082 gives 8.35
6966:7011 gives 7.85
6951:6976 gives 7.94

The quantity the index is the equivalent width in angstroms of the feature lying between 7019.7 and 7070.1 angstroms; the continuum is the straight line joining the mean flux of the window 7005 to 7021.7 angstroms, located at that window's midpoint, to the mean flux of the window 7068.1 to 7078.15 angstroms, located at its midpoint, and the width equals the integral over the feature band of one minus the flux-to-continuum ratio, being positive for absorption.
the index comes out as -1.3 angstroms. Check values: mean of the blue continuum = 8.02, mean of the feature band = 8.36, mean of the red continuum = 8.26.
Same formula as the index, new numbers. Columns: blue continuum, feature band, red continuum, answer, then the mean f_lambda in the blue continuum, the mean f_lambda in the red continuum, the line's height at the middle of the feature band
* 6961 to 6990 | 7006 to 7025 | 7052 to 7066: 0.3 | 7.9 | 8.46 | 8.17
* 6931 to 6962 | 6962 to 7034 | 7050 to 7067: 0.9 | 7.76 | 8.43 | 8.07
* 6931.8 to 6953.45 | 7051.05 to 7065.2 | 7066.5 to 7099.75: -0.6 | 7.69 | 8.2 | 8.11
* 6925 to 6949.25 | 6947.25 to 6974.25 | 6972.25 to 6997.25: -0.7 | 7.66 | 7.78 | 7.72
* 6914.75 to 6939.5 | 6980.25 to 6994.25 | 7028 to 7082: 0.2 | 7.53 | 8.37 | 7.92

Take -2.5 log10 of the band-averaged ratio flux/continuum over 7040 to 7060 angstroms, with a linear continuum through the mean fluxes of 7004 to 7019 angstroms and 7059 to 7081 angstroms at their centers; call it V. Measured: -0.03 mag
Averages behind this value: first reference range 8.01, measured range 8.47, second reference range 8.31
